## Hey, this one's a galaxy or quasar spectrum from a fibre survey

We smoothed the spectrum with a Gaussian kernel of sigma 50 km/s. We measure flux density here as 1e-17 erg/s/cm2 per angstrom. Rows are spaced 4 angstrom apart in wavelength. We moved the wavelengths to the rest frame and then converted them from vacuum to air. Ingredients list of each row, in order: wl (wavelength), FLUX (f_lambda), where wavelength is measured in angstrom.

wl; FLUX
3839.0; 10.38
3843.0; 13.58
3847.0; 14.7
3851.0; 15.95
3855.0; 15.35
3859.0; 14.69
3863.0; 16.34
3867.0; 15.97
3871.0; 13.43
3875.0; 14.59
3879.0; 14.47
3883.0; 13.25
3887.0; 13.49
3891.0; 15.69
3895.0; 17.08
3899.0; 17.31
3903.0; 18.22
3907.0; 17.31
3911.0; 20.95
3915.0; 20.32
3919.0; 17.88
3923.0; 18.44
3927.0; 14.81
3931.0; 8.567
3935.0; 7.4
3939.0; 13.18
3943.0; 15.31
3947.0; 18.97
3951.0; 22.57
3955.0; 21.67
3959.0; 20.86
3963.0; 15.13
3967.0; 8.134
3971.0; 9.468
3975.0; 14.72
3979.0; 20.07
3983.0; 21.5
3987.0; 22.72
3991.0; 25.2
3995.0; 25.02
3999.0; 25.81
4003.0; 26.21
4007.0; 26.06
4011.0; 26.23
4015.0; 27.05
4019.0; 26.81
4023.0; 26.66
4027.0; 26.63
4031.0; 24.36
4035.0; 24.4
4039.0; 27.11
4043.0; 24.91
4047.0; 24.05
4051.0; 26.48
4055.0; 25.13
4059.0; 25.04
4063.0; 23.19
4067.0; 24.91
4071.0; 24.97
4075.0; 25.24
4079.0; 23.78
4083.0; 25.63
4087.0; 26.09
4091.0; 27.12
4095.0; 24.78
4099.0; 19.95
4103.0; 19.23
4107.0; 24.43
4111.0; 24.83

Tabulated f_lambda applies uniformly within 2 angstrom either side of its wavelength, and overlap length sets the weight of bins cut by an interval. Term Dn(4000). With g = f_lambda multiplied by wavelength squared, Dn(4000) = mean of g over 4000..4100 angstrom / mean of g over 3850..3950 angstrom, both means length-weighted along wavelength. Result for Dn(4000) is 1.8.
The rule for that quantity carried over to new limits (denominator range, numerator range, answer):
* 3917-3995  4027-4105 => 1.54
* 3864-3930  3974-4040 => 1.59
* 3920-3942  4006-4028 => 2.16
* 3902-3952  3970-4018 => 1.45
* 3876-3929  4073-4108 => 1.57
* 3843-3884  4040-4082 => 1.85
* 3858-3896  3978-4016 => 1.76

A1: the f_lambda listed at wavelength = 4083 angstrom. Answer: 25.63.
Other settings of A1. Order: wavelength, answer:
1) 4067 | 24.91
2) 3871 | 13.43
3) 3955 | 21.67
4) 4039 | 27.11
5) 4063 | 23.19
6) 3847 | 14.7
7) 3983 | 21.5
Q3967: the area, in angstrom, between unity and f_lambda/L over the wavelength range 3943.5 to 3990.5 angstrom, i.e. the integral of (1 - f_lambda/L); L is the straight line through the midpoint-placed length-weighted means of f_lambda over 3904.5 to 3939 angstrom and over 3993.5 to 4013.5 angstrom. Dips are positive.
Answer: 7.2 angstrom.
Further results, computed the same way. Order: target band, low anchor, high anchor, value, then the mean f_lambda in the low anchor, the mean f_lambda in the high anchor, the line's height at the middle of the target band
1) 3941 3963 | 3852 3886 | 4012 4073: 0.5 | 14.8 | 25.5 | 19.9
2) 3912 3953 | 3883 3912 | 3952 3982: 1.4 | 16.8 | 16.1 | 16.4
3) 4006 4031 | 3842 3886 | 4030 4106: -4.8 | 14.8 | 24.5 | 22.2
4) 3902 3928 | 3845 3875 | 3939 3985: -3.7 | 15.2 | 17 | 16.1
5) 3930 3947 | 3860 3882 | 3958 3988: 3.9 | 14.9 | 16.2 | 15.8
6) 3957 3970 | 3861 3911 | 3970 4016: 4.0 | 15.8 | 22.7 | 20.8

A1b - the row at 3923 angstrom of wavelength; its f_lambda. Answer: 18.44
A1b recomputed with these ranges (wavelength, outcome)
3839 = 10.38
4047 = 24.05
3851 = 15.95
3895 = 17.08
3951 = 22.57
